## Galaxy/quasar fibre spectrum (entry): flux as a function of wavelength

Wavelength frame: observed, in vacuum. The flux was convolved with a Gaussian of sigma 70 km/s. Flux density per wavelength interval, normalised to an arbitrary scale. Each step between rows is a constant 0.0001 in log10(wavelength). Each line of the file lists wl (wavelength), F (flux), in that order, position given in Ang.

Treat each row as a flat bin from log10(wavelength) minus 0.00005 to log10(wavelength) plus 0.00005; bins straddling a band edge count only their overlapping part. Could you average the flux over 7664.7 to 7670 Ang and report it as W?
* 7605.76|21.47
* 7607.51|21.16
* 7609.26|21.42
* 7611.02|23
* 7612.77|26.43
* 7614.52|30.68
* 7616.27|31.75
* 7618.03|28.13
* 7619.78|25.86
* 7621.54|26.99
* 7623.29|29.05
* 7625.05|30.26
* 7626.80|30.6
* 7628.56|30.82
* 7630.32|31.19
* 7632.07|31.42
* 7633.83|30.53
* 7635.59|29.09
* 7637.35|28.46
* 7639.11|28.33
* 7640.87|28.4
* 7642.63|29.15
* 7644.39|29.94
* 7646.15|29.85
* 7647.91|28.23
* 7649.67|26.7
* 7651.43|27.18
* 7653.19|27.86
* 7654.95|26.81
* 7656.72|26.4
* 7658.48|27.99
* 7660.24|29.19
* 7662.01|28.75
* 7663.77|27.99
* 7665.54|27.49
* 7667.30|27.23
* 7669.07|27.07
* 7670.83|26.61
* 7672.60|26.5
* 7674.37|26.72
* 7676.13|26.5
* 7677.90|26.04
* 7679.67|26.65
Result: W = 27.3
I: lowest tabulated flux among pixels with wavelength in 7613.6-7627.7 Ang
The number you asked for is 25.86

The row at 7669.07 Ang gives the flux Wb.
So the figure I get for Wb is 27.07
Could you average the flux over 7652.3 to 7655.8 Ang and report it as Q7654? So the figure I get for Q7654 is 27.4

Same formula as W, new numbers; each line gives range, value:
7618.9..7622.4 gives 26.4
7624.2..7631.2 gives 30.7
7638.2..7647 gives 29.1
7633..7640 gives 29.1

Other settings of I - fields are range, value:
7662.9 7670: 27.07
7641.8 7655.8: 26.7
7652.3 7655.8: 26.81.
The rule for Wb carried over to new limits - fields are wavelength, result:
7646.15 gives 29.85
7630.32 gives 31.19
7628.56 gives 30.82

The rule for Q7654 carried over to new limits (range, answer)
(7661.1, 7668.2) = 27.8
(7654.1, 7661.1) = 27.6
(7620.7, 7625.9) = 28.8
